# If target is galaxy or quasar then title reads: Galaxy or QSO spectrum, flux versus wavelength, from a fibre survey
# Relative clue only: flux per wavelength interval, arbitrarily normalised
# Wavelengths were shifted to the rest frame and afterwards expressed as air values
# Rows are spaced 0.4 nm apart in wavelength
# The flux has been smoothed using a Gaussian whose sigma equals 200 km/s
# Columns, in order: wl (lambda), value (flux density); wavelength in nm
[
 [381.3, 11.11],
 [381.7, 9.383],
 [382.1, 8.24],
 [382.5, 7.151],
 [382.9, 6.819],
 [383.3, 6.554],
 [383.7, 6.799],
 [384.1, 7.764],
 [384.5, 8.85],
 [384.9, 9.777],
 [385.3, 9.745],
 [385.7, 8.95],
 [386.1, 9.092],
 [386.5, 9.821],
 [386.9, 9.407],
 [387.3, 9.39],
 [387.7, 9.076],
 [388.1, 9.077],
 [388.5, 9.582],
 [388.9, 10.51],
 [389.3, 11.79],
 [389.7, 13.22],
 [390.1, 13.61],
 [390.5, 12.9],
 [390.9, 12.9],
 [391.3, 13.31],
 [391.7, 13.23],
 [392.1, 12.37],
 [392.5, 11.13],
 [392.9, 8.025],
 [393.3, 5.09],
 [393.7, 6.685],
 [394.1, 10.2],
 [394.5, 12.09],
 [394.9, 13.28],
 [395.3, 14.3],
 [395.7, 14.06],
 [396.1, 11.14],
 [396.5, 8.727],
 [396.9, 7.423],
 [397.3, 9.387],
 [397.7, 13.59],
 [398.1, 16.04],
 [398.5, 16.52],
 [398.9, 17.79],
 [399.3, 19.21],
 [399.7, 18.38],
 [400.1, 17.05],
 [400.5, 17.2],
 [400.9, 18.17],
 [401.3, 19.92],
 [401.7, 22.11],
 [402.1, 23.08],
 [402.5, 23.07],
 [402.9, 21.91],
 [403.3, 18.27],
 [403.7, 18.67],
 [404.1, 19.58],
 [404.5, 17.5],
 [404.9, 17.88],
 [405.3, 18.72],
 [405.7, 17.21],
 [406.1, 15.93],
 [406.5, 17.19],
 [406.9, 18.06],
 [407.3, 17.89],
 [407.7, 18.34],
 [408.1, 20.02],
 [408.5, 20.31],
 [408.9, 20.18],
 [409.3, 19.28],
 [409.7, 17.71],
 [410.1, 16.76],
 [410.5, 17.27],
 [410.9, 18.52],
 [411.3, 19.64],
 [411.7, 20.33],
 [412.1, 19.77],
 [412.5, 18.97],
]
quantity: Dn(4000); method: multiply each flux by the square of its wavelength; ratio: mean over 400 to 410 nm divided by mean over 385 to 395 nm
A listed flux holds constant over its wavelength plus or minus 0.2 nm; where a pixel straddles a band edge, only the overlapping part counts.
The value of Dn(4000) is 1.9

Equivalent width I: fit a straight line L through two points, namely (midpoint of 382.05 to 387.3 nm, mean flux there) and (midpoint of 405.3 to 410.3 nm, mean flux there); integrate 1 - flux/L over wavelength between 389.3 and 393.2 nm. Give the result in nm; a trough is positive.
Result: -0.329 nm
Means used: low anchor 8.42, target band 12.1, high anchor 18.3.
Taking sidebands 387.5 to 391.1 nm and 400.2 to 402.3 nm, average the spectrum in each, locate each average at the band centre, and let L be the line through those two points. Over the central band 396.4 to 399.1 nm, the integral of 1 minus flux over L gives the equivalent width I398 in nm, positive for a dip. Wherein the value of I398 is 0.71 nm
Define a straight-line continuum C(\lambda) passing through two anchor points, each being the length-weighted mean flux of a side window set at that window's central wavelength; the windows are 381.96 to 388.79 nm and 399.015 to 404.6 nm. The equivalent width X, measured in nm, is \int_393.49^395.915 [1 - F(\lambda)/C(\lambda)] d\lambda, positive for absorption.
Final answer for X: 0.52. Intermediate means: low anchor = 8.62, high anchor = 19.6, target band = 11.7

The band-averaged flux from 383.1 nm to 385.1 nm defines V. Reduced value 7.95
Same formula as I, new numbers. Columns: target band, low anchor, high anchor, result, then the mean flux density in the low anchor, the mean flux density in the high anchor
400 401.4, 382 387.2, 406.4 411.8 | -0.26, 8.4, 18.7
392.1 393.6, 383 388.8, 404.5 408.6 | 0.42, 8.84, 18.1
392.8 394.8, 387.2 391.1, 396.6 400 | 0.67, 11.3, 14.7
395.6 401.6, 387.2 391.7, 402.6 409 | 0.20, 11.5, 18.6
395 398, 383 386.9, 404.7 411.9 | 0.44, 8.59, 18.4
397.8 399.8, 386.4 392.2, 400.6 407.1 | -0.11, 11.4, 19.2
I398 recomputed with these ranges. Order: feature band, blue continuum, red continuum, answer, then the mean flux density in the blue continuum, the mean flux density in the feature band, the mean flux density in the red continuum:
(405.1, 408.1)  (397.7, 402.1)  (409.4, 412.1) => 0.103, 18.2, 17.8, 18.5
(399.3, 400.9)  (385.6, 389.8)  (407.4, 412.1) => -0.302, 9.94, 17.8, 19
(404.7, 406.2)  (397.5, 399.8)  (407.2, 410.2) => 0.058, 16.9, 17.5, 18.9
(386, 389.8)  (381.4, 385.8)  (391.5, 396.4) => -0.273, 8.23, 10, 10.9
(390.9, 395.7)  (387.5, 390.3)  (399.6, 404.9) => 0.925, 11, 11.1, 19.6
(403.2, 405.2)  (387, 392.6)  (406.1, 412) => -0.188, 11.5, 18.4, 18.6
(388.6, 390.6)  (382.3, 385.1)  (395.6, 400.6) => -0.353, 7.67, 12.2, 14.3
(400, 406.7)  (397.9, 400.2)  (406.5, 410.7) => -0.411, 17.5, 19.1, 18.5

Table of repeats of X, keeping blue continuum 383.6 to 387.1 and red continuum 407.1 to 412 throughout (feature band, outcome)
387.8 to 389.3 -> 0.050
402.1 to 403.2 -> -0.423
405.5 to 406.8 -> 0.045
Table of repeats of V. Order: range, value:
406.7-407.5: 18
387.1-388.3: 9.18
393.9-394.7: 11.1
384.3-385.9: 9.33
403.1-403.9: 18.5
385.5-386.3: 9.02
